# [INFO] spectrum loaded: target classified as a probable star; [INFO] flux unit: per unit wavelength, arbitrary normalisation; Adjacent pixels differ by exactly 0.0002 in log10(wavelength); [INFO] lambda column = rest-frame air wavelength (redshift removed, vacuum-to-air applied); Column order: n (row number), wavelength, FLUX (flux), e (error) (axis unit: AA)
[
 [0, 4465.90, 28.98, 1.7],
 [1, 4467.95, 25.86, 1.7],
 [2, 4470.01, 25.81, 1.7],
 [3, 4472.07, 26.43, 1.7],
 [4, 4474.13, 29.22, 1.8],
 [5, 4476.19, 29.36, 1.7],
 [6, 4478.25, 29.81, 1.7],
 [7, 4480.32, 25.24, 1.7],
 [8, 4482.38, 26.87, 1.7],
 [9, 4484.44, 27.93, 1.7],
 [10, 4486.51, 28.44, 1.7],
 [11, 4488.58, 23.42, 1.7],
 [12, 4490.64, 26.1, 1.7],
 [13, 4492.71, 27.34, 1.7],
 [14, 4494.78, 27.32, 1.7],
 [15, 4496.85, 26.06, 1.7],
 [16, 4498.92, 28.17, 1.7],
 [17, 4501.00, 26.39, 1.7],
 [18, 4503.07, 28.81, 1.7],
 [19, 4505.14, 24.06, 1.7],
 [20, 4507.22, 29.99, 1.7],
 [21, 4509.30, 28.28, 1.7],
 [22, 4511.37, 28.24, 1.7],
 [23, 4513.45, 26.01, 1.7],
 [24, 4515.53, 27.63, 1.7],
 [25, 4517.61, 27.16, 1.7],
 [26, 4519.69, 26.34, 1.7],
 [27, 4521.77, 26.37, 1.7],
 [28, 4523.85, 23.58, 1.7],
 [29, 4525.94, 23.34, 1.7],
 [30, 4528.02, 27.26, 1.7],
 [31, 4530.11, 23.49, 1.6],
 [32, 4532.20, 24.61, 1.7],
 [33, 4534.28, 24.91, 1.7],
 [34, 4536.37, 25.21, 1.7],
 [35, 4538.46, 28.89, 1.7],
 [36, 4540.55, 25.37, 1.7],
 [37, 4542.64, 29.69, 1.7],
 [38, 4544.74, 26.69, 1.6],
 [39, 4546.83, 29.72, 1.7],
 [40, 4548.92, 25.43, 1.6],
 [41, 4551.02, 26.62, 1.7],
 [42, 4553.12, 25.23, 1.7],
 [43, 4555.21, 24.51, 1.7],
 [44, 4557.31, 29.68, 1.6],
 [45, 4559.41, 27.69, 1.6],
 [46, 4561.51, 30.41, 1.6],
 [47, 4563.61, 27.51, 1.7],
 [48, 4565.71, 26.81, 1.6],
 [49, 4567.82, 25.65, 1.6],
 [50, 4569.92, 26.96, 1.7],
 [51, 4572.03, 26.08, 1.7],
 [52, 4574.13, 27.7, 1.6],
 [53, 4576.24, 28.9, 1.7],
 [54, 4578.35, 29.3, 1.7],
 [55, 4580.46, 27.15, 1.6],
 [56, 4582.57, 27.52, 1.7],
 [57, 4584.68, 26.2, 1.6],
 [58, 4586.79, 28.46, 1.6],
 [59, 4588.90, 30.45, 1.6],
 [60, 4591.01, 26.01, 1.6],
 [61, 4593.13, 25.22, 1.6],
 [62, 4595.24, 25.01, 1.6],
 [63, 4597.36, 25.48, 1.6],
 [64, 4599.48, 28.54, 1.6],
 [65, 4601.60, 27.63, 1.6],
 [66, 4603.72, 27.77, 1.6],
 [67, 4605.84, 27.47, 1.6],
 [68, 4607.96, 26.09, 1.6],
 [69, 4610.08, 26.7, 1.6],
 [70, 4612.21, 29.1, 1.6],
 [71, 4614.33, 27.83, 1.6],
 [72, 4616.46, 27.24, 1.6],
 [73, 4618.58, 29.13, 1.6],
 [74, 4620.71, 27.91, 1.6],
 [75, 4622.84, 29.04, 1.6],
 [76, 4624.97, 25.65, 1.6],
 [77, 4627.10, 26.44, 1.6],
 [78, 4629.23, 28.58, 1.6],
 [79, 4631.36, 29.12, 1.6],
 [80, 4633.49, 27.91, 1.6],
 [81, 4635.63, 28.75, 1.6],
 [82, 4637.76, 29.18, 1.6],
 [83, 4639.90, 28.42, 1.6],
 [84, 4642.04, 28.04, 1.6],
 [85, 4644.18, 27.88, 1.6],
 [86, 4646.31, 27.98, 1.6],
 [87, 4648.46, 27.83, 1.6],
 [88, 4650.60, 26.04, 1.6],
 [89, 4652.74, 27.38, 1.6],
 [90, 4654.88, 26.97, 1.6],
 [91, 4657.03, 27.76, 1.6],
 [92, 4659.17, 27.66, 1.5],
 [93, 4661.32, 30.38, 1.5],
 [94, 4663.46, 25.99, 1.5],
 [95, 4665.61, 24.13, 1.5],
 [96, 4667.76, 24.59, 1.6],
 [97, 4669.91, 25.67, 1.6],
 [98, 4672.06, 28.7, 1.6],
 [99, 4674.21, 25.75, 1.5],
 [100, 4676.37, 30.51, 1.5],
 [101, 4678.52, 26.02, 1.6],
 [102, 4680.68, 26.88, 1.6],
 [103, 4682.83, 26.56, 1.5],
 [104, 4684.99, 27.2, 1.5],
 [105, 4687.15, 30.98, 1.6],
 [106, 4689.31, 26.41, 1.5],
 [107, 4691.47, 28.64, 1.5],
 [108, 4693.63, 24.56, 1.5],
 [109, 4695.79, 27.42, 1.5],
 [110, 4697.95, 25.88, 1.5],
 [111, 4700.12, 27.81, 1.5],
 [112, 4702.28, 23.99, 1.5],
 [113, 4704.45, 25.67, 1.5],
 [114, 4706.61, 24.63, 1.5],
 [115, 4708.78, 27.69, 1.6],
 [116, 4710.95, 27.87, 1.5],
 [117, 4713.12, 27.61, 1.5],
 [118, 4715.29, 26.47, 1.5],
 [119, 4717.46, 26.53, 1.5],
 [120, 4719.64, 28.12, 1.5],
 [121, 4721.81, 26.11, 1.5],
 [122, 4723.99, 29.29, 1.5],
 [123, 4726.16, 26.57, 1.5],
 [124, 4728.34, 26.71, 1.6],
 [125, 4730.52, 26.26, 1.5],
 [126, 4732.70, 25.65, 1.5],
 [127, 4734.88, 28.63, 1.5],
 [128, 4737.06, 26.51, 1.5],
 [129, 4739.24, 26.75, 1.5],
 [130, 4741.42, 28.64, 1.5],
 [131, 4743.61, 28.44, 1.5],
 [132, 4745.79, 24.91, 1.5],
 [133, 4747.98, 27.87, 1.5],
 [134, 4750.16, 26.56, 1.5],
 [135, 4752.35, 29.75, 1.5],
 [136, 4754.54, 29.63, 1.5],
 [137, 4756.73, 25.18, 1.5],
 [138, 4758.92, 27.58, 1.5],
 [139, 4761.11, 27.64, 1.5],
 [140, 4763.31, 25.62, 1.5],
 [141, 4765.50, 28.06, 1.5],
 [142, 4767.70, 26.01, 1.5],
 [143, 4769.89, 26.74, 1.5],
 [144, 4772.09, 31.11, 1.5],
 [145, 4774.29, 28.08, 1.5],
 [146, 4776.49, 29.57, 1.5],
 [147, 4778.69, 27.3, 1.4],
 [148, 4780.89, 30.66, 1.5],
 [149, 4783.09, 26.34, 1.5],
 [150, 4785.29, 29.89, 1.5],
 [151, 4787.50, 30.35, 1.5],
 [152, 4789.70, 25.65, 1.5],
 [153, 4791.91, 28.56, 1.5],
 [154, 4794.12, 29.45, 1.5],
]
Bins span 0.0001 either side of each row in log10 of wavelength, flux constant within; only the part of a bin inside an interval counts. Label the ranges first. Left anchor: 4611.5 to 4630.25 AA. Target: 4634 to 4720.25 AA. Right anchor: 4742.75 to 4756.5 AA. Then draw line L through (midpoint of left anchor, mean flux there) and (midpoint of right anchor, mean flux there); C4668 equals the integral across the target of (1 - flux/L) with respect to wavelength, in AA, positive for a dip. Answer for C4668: 1.9 AA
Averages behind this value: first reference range 27.9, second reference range 27.7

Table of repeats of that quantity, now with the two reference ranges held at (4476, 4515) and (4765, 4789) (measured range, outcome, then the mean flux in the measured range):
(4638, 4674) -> 0.95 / 27.2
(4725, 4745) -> 0.86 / 27.1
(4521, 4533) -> 1.15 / 24.7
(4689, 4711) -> 1.42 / 26.4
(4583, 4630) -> 0.63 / 27.4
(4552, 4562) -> 0.06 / 27.3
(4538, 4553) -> 0.08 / 27.3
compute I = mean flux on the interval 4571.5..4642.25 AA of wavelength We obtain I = 27.7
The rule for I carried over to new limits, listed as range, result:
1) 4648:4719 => 26.9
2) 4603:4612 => 27.2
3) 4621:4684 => 27.4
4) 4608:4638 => 27.9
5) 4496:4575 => 26.8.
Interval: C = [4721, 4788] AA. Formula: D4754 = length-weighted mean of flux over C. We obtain 27.7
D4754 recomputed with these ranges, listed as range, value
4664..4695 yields 26.9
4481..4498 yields 26.7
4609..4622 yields 28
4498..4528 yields 26.8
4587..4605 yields 27.1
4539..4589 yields 27.4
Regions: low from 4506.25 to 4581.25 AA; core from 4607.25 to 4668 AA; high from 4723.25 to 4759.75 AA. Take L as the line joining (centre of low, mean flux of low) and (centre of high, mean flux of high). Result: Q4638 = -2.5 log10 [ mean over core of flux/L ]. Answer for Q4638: -0.02 mag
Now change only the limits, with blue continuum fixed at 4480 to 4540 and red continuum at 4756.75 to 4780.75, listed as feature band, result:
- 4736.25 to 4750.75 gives 0.02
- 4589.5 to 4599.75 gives 0.03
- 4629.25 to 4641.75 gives -0.06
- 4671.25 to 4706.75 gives 0.02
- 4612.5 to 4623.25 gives -0.05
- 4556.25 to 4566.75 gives -0.07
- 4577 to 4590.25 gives -0.05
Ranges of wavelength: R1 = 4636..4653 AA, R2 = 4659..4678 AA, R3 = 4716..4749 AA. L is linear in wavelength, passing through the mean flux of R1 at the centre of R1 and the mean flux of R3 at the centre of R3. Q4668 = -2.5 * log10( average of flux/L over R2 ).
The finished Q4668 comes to 0.03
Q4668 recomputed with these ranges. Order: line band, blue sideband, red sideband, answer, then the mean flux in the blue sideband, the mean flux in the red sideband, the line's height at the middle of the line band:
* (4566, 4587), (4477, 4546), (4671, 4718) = -0.02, 26.7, 27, 26.8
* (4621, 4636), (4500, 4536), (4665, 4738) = -0.05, 26.2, 26.8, 26.6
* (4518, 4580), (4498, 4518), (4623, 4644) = 0.04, 27.5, 28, 27.7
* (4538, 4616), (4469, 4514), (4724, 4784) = 0.00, 27.3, 27.5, 27.4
